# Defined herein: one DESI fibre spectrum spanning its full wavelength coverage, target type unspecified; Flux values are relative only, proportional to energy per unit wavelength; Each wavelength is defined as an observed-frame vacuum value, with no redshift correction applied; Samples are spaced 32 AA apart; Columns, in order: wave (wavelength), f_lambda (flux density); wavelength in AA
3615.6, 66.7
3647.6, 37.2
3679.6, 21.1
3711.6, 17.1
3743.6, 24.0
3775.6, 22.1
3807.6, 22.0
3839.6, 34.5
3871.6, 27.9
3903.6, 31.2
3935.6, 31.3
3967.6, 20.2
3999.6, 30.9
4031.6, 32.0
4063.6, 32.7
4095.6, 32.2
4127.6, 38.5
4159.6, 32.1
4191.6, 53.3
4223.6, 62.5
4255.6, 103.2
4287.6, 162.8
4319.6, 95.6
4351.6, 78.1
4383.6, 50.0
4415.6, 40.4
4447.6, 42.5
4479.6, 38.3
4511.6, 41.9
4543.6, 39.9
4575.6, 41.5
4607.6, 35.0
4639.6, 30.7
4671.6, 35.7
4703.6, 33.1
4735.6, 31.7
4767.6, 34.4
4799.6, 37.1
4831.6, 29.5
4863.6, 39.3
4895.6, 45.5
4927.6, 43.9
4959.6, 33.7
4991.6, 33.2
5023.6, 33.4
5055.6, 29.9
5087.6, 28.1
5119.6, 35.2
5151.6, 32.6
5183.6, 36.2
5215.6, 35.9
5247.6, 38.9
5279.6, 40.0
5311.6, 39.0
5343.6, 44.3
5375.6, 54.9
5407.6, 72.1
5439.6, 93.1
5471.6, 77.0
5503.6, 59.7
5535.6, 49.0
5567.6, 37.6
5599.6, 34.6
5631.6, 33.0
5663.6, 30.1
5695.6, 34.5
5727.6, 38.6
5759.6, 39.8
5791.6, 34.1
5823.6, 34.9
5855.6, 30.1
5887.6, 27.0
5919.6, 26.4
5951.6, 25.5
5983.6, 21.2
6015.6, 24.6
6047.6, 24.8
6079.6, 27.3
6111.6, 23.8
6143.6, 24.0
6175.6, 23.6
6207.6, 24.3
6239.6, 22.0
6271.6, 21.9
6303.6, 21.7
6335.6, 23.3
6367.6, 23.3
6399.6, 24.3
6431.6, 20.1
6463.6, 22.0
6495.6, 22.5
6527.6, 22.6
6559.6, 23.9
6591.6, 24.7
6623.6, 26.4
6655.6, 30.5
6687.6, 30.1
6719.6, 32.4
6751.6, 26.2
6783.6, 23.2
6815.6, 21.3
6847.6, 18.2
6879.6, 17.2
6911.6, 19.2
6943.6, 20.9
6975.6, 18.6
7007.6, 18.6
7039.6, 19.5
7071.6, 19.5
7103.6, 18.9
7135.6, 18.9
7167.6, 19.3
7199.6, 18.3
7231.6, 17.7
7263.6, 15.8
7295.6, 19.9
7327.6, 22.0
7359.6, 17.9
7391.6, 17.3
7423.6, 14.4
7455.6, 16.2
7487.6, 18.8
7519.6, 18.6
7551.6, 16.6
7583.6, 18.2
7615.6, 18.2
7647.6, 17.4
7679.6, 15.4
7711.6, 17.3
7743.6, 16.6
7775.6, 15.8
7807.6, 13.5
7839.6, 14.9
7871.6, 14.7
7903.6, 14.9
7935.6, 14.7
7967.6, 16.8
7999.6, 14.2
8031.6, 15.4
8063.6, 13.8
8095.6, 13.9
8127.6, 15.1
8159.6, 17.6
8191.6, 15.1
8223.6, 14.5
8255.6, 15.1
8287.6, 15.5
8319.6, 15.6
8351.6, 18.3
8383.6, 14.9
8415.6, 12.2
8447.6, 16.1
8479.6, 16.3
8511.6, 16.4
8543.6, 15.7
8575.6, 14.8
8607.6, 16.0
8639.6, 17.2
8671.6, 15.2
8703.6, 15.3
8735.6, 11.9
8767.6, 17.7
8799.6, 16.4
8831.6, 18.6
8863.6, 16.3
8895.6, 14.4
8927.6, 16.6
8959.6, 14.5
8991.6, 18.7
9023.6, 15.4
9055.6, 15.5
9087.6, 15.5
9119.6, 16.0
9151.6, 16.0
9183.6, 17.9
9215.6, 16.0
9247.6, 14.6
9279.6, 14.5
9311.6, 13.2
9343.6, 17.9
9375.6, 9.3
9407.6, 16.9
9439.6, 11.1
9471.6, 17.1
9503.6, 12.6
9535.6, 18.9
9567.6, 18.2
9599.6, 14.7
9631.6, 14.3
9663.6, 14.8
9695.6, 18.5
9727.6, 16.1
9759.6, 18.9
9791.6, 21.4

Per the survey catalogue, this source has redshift 2.52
